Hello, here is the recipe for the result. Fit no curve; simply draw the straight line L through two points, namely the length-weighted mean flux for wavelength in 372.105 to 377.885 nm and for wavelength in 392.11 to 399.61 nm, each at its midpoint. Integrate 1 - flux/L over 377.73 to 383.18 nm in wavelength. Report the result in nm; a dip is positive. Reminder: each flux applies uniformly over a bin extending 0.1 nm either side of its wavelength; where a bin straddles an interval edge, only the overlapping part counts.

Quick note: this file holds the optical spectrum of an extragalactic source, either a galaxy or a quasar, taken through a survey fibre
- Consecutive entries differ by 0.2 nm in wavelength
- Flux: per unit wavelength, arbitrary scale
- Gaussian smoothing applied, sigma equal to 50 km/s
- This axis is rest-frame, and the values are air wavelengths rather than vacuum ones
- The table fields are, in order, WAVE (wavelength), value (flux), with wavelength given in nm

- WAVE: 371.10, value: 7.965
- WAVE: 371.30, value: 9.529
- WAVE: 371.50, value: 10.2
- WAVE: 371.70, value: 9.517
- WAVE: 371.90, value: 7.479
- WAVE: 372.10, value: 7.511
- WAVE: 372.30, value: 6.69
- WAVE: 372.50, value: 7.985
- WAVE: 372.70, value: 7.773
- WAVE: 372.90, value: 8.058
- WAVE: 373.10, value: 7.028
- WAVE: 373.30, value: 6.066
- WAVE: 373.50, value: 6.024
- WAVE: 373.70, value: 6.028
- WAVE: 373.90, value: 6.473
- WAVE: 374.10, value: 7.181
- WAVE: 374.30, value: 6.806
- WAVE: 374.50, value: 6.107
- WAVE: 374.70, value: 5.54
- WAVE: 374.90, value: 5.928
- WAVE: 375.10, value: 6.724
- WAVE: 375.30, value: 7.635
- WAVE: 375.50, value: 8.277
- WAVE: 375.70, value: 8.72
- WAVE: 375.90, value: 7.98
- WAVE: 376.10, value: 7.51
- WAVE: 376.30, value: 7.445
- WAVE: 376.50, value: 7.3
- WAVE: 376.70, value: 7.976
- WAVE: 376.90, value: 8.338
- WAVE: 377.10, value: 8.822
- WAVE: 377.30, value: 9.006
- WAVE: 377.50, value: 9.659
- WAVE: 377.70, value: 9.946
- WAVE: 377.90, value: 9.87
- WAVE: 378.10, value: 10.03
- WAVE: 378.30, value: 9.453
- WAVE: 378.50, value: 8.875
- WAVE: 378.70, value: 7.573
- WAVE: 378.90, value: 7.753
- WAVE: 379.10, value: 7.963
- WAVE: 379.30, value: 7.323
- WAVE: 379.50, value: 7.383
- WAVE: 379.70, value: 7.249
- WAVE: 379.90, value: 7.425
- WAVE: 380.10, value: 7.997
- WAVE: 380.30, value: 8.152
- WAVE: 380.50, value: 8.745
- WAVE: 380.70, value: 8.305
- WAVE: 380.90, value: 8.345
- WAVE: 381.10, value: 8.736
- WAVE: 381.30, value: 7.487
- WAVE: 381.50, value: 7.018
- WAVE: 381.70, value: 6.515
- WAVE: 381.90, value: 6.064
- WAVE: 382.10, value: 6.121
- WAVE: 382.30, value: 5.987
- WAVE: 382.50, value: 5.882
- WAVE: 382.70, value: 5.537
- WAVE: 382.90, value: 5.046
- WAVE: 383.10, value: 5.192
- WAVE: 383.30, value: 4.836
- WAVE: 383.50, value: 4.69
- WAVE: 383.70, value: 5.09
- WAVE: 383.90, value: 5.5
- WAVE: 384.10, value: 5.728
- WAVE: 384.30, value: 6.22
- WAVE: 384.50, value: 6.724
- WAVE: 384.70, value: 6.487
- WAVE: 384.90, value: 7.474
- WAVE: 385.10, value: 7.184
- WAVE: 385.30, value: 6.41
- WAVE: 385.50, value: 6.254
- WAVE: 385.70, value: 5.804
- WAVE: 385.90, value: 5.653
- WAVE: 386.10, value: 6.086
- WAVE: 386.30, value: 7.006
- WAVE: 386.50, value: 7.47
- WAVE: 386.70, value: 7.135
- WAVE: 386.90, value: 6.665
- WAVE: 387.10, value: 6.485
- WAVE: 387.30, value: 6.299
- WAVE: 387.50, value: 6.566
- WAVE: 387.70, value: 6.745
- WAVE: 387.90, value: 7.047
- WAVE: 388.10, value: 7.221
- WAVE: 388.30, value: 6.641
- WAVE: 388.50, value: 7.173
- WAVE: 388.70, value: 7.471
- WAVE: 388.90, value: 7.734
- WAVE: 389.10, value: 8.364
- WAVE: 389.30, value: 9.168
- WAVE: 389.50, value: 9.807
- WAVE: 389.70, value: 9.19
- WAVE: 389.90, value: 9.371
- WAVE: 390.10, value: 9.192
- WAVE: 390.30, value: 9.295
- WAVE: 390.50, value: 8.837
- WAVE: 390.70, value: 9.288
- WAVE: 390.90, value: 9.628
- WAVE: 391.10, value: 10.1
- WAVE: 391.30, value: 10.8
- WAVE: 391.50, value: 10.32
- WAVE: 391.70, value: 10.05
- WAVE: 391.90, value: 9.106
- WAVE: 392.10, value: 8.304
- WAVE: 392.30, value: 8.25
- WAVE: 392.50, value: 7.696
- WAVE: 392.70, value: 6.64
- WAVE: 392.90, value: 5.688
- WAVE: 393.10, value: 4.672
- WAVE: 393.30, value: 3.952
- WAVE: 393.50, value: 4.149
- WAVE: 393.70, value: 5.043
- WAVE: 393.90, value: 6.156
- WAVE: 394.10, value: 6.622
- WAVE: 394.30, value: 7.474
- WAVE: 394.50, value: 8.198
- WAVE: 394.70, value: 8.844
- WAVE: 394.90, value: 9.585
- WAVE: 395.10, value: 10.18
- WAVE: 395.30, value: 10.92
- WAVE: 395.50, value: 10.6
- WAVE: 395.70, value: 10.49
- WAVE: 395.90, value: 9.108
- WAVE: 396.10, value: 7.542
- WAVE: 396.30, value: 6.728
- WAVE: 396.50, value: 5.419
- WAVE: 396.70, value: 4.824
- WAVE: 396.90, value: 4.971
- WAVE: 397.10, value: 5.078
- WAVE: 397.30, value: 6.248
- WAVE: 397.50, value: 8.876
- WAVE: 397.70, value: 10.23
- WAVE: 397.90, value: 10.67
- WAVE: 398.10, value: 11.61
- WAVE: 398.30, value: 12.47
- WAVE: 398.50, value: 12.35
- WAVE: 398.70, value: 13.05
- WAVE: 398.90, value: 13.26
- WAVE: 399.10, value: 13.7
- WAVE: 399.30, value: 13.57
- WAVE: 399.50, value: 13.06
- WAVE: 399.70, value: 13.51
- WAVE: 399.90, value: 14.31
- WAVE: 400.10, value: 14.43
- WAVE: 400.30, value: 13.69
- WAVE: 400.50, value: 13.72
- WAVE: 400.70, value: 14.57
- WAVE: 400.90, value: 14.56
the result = 0.18 nm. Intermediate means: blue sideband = 7.5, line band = 7.52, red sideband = 8.6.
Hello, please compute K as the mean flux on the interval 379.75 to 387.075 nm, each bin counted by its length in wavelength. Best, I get 6.59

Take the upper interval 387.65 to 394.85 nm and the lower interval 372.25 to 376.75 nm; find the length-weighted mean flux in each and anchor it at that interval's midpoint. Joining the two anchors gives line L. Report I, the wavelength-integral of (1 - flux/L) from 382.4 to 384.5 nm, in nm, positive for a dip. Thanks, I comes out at 0.58 nm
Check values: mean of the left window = 7.09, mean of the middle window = 5.44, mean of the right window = 7.92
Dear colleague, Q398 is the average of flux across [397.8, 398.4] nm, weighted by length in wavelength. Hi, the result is 11.6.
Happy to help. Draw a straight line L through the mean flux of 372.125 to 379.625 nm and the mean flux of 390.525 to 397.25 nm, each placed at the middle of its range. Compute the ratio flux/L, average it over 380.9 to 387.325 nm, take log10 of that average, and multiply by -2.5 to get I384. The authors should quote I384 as 0.22 mag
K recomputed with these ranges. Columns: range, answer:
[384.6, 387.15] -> 6.63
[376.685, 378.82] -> 9.08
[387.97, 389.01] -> 7.25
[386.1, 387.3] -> 6.83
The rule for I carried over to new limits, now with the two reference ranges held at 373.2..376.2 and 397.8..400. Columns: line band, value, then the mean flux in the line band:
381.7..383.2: 0.52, 5.74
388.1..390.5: 0.47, 8.45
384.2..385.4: 0.34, 6.75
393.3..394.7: 0.65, 6.29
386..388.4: 0.77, 6.78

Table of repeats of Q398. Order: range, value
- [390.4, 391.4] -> 9.73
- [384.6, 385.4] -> 6.89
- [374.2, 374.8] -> 6.15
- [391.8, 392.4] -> 8.55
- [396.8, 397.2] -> 5.02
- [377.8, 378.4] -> 9.78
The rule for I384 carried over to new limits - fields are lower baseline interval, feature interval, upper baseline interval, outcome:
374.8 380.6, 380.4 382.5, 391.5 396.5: 0.12 mag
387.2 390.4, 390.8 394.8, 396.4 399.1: 0.13 mag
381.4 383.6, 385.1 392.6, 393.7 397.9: -0.17 mag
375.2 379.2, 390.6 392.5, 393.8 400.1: 0.00 mag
